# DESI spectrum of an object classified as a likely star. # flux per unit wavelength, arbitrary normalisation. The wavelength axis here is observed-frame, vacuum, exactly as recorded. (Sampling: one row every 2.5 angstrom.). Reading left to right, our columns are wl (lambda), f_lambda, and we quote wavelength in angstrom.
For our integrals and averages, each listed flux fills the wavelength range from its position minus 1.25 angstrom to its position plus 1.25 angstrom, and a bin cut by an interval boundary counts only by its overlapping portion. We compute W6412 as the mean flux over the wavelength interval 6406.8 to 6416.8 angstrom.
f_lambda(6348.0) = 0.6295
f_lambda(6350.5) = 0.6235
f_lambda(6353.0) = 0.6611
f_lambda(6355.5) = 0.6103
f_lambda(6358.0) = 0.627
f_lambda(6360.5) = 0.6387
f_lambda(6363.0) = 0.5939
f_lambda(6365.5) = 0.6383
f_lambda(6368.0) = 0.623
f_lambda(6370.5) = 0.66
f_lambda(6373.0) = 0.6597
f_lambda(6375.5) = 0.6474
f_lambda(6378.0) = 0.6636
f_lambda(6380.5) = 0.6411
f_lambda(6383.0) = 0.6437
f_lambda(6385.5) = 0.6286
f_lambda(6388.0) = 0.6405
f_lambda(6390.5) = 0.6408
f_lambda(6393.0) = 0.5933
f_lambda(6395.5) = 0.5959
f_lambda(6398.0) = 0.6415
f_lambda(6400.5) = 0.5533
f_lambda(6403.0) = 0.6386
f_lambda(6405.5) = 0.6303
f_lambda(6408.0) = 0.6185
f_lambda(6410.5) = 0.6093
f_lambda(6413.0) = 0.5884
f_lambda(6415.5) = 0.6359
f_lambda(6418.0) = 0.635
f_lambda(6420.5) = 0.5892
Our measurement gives 0.613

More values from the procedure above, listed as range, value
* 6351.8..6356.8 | 0.635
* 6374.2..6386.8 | 0.645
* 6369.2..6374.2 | 0.659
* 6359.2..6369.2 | 0.623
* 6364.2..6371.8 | 0.64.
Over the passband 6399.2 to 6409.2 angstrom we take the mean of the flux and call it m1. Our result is 0.61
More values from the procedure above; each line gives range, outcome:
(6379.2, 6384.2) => 0.643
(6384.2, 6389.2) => 0.635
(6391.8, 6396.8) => 0.595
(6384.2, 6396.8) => 0.62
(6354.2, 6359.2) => 0.619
